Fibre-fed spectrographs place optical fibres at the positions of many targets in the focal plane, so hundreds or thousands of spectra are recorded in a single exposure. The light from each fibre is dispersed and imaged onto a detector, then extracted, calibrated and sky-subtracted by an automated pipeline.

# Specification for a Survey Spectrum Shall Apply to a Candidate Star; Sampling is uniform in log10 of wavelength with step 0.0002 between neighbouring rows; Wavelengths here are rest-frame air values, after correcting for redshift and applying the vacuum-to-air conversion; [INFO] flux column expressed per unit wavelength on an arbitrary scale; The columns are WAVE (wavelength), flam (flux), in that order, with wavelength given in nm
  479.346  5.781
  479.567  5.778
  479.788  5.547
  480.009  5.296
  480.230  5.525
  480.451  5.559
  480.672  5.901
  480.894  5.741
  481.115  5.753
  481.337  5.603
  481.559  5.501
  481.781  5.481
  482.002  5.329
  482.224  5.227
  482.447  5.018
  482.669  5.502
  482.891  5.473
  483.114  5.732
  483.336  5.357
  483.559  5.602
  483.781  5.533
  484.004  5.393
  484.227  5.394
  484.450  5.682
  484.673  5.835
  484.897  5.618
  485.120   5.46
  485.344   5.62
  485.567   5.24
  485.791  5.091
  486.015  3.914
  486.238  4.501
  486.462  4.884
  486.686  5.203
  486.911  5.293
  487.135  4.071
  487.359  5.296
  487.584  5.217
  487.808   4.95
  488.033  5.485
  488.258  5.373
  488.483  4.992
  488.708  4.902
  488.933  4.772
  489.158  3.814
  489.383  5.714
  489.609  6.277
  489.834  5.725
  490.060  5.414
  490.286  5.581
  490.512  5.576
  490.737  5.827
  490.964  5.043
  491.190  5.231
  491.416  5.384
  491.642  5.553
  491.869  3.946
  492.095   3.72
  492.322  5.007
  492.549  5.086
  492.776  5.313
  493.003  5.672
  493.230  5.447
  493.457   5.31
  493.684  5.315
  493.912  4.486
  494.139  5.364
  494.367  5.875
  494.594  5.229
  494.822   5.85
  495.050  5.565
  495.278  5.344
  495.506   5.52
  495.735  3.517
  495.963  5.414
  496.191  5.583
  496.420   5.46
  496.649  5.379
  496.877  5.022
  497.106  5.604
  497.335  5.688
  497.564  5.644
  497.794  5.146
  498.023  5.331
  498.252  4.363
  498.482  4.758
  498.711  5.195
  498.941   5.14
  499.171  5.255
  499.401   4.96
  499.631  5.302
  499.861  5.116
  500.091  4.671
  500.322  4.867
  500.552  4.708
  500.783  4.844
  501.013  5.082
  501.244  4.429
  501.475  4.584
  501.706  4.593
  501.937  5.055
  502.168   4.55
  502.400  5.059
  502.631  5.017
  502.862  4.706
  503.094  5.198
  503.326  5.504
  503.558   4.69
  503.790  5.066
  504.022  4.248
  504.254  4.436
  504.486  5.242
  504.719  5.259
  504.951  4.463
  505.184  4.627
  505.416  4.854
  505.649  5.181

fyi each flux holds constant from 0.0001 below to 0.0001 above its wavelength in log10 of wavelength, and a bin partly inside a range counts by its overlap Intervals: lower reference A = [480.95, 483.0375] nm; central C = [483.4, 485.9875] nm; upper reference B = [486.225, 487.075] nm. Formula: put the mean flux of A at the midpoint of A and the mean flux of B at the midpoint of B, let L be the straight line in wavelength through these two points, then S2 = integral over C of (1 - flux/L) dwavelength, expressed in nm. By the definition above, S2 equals -0.14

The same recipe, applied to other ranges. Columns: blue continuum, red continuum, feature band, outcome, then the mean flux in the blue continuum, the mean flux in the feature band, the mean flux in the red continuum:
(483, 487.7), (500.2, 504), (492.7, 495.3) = -0.19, 5.23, 5.4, 4.86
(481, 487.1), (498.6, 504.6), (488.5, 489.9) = 0.01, 5.33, 5.17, 4.9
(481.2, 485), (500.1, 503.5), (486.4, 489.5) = 0.19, 5.49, 5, 4.86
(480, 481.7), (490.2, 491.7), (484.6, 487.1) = 0.20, 5.63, 5.11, 5.45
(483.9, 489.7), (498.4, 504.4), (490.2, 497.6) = -0.34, 5.15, 5.25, 4.89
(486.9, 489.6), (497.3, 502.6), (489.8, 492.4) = -0.07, 5.03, 5.15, 4.96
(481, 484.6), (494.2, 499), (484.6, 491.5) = 0.25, 5.48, 5.2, 5.27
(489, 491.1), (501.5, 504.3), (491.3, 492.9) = 0.14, 5.42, 4.86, 4.85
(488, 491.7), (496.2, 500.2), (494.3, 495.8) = -0.02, 5.33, 5.31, 5.19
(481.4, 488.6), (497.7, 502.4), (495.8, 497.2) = -0.10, 5.26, 5.34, 4.9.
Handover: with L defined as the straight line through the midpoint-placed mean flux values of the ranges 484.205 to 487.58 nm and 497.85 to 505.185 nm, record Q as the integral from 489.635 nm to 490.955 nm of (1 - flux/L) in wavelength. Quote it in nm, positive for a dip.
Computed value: -0.14 nm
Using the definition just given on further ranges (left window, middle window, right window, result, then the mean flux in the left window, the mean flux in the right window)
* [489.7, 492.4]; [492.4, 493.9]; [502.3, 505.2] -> -0.05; 5.18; 4.89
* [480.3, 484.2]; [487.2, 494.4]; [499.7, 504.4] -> 0.03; 5.51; 4.83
